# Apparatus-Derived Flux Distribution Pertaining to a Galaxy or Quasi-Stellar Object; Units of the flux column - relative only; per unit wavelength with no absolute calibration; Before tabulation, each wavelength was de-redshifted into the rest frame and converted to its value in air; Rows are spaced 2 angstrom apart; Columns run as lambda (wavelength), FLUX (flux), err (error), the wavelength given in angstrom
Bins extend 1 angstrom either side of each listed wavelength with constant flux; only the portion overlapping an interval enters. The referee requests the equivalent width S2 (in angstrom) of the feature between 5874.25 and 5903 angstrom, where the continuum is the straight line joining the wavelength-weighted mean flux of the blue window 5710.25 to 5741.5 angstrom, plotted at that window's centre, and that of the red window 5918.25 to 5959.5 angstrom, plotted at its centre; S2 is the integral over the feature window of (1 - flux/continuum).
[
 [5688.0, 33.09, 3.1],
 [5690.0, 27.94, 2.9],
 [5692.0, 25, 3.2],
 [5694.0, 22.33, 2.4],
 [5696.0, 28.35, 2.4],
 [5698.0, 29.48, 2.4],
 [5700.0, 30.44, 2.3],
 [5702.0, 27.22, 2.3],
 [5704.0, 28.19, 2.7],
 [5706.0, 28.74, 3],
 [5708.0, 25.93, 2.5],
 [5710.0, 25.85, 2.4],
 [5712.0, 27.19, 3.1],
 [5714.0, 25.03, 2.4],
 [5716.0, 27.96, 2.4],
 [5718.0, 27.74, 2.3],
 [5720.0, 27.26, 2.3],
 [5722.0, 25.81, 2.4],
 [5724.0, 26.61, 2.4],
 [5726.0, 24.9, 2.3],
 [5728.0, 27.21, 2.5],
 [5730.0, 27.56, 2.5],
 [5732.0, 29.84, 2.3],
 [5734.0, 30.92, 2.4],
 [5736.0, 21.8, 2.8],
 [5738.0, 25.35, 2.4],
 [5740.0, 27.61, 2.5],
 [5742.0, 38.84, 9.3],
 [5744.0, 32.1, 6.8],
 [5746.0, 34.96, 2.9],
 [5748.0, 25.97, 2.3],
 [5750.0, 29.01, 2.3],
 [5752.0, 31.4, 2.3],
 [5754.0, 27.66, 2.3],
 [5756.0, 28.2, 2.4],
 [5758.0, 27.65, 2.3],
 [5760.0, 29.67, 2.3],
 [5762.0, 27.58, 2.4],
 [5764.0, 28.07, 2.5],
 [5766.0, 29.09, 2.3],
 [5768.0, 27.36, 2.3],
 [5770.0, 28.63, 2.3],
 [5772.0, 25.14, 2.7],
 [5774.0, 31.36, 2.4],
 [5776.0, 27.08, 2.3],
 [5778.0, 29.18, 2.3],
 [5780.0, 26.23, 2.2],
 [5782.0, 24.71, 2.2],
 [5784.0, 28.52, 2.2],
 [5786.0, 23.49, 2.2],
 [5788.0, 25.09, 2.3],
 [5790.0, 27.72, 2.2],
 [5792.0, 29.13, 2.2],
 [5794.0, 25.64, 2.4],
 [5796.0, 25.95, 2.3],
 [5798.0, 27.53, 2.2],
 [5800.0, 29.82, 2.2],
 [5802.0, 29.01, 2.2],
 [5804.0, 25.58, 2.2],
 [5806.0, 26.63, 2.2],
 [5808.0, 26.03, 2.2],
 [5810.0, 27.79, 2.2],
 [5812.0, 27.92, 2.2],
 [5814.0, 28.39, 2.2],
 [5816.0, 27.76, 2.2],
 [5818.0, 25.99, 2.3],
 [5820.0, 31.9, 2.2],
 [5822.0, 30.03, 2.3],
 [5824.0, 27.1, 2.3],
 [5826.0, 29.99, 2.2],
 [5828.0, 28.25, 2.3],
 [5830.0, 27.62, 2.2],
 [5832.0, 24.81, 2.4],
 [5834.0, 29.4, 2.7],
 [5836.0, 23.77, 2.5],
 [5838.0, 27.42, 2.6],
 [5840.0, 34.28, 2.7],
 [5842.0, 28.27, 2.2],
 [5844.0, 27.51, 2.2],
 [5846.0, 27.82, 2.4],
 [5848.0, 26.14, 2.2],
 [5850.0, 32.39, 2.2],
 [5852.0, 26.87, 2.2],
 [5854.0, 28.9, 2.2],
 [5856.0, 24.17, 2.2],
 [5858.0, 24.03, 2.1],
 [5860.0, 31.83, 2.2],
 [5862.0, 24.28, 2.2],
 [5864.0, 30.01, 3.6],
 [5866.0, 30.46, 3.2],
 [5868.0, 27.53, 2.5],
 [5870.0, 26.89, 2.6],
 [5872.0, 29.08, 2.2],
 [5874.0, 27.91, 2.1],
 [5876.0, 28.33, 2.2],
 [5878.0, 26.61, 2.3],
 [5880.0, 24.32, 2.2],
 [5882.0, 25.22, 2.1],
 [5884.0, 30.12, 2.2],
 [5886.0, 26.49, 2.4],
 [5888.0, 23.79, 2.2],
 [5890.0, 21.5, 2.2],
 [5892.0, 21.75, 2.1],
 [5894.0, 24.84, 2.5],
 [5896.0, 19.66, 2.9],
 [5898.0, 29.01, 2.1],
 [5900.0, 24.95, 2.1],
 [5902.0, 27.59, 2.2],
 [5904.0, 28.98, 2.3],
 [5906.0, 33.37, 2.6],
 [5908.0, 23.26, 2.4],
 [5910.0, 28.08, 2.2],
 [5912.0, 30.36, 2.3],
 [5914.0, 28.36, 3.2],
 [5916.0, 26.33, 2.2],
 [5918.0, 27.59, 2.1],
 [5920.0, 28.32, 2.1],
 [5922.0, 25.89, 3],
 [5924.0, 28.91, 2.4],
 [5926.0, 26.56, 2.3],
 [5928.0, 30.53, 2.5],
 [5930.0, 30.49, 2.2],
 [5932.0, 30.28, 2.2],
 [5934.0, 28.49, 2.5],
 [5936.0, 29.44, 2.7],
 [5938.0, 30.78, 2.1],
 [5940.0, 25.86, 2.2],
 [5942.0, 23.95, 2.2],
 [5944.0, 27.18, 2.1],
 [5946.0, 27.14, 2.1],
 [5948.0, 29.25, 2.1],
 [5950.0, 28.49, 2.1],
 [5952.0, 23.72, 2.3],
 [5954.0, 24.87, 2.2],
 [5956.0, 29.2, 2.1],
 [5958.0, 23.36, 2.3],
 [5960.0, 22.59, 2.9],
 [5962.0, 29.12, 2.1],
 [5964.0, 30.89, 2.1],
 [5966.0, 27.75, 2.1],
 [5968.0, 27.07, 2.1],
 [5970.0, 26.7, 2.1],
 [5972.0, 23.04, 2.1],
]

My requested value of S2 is 2.2 angstrom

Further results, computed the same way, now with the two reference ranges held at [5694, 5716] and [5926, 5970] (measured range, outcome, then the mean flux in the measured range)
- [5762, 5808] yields 0.3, 27.3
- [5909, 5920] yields -0.2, 28.2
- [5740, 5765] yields -2.3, 30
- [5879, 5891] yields 1.0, 25.2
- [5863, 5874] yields -0.5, 28.7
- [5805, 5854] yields -1.1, 28.1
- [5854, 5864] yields 0.3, 26.8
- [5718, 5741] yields 0.5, 26.8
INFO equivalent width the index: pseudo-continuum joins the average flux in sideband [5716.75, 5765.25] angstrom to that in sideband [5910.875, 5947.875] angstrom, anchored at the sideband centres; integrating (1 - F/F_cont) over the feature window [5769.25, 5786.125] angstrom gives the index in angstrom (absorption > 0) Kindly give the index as 0.7 angstrom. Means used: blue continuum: 28.5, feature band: 27.3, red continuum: 28.2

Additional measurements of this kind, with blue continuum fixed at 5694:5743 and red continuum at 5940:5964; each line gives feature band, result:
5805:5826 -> -0.7 angstrom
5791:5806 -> -0.1 angstrom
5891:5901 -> 1.0 angstrom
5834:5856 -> -1.0 angstrom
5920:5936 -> -1.3 angstrom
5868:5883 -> -0.1 angstrom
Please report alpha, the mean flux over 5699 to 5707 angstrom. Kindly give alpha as 28.6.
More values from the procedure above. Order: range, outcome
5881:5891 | 25.4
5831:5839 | 26.3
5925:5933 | 29.5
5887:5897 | 22.3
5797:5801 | 28.7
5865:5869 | 29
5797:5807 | 27.7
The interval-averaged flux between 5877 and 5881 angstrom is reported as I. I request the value 25.5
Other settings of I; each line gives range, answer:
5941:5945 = 25.6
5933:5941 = 28.6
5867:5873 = 27.8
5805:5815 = 27.4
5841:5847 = 27.9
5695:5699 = 28.9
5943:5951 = 28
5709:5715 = 26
